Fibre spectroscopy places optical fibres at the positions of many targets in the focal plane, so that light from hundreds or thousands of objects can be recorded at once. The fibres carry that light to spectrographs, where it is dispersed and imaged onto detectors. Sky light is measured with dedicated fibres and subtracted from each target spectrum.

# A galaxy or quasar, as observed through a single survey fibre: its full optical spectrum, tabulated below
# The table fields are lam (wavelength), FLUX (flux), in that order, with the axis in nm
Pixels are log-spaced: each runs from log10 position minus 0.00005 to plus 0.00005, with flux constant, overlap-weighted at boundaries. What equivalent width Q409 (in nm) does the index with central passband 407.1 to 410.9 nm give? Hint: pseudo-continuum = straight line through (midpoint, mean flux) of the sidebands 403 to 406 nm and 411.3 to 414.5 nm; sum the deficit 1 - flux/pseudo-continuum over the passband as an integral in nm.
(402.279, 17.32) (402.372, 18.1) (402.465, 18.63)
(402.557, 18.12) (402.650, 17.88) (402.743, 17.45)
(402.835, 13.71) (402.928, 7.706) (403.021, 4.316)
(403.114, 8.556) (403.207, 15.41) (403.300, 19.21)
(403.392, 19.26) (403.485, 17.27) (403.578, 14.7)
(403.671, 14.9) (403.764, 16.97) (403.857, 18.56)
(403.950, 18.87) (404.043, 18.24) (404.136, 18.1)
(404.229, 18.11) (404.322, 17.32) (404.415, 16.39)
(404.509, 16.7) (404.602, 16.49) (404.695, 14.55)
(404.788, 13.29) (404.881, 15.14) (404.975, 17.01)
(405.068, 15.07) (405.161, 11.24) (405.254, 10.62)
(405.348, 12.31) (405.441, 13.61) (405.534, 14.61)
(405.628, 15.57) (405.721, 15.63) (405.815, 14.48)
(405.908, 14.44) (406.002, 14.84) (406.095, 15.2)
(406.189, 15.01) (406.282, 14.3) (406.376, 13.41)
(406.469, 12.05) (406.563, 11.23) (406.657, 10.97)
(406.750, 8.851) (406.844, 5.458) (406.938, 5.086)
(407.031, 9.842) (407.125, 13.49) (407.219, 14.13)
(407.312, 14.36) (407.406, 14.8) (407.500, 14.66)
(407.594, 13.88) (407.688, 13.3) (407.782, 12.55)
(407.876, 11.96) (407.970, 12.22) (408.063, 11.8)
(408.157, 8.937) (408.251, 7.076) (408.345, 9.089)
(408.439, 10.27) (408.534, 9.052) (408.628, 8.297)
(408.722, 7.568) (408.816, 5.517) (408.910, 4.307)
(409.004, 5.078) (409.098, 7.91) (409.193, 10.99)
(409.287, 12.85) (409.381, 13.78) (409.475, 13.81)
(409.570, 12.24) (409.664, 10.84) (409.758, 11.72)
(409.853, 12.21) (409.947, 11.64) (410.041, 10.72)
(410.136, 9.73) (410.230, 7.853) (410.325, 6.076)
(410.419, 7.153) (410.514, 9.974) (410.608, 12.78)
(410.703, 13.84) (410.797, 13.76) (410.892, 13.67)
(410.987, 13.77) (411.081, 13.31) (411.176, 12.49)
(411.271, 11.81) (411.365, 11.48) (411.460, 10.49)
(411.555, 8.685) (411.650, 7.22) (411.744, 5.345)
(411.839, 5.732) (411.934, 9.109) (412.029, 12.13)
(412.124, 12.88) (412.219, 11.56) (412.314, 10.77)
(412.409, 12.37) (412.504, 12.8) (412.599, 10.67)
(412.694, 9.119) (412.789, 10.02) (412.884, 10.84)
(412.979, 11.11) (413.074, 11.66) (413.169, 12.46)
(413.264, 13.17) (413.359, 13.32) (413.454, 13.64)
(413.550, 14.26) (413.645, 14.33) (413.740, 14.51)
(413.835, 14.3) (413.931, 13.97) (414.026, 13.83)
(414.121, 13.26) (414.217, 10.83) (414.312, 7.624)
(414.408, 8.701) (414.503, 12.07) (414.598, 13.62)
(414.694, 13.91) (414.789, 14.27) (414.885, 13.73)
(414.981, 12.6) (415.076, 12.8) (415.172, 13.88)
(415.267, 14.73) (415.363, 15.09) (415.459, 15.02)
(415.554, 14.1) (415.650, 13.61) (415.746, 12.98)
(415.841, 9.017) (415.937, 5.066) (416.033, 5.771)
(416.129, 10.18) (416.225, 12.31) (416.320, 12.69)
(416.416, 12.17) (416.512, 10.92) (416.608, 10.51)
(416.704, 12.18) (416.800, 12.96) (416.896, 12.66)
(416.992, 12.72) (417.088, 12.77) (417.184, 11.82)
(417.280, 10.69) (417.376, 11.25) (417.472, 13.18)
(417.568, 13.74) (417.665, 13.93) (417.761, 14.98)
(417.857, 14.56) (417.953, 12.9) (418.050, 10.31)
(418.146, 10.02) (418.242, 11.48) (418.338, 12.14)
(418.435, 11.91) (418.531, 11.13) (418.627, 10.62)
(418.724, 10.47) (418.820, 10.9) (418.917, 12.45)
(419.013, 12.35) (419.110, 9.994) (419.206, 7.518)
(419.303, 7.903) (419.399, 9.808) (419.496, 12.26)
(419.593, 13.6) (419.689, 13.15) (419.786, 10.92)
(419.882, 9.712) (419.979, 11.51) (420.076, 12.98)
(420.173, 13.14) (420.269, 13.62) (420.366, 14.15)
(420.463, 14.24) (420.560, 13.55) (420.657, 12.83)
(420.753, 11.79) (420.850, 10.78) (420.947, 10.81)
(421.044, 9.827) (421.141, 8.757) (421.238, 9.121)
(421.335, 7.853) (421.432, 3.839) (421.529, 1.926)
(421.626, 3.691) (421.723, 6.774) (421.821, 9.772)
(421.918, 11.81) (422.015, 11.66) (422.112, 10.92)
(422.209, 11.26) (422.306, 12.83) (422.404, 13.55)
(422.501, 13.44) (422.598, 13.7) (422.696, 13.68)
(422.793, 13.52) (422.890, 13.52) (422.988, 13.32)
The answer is 0.67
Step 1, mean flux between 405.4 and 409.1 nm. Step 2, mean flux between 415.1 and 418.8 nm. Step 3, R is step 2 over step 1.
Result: 1.05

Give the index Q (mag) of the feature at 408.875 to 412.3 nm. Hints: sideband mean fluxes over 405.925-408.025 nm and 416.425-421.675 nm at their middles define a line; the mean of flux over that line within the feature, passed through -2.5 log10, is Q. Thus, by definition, 0.142 mag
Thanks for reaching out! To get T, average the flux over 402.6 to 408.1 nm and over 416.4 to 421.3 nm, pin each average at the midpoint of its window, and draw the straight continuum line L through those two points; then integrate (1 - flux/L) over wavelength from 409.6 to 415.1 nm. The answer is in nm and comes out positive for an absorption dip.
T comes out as 0.55 nm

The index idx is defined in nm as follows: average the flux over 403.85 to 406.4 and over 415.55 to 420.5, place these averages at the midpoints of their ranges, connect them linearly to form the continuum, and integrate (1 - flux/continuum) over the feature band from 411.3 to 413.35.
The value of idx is 0.42 nm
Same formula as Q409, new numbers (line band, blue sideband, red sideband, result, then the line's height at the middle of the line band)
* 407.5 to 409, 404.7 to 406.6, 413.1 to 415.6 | 0.44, 13.8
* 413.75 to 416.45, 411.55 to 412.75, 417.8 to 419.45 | -0.48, 10.4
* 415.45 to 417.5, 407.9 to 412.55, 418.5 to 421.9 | -0.22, 10.4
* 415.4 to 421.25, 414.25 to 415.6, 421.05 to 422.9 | -0.08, 11.6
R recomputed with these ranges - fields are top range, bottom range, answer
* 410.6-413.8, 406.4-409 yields 1.12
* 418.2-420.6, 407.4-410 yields 1.10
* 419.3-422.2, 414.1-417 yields 0.87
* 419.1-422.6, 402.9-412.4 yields 0.87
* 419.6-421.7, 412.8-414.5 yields 0.84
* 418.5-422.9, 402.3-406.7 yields 0.73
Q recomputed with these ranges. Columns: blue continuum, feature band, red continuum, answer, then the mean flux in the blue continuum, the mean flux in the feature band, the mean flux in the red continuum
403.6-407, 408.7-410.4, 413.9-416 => 0.35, 14.3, 9.71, 12.4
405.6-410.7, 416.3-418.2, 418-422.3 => -0.15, 11.1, 12.3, 10.6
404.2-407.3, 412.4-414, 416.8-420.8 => 0.01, 13.5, 12.5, 12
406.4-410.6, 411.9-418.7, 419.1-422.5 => -0.16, 10.4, 12.1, 10.6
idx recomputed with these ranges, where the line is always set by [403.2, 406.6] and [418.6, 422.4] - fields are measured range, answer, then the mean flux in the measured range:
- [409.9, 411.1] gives 0.23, 11.1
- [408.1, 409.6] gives 0.53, 9.15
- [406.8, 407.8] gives 0.18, 12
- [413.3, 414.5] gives -0.01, 12.7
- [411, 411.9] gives 0.24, 9.77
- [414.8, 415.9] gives -0.11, 13.4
